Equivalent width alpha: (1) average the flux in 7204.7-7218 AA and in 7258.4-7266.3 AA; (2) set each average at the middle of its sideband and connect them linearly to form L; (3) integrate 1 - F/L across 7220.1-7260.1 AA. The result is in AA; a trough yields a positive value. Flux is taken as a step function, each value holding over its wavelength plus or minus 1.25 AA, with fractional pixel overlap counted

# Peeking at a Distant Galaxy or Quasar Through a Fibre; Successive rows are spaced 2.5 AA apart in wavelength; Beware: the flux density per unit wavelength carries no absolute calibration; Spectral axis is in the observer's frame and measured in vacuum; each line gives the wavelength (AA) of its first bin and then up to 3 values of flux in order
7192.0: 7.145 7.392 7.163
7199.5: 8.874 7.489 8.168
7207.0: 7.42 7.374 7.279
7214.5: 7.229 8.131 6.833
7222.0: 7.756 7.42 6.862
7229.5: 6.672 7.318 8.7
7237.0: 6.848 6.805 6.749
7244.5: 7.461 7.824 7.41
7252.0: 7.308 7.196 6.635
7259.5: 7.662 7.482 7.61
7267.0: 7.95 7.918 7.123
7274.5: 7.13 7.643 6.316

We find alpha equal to 1.6 AA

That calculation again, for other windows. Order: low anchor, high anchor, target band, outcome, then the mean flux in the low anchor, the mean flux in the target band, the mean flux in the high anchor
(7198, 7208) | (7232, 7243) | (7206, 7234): 1.11 AA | 7.98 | 7.34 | 7.29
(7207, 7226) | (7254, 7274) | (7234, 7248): 0.21 AA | 7.42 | 7.32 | 7.44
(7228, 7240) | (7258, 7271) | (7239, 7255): 0.40 AA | 7.29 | 7.27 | 7.69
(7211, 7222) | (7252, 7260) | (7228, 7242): 0.14 AA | 7.41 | 7.21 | 7.14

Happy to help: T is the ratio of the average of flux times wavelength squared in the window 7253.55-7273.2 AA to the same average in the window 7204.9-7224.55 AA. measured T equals 1.0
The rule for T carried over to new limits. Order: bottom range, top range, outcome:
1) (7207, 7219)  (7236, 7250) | 0.97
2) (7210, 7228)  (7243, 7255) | 1.02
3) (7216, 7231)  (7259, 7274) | 1.06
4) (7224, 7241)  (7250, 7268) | 1.03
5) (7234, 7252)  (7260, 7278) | 1.04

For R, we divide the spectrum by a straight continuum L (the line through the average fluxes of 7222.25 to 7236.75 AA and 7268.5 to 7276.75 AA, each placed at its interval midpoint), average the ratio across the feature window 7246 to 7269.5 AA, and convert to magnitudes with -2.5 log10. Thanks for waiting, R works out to -0.011 mag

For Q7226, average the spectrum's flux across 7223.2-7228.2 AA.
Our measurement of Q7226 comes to 7.15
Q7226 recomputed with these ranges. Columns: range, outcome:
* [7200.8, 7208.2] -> 7.7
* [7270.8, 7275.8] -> 7.13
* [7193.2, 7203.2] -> 7.73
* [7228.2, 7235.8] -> 7.55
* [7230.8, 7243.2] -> 7.29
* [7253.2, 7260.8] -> 7.17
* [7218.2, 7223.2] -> 7.3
